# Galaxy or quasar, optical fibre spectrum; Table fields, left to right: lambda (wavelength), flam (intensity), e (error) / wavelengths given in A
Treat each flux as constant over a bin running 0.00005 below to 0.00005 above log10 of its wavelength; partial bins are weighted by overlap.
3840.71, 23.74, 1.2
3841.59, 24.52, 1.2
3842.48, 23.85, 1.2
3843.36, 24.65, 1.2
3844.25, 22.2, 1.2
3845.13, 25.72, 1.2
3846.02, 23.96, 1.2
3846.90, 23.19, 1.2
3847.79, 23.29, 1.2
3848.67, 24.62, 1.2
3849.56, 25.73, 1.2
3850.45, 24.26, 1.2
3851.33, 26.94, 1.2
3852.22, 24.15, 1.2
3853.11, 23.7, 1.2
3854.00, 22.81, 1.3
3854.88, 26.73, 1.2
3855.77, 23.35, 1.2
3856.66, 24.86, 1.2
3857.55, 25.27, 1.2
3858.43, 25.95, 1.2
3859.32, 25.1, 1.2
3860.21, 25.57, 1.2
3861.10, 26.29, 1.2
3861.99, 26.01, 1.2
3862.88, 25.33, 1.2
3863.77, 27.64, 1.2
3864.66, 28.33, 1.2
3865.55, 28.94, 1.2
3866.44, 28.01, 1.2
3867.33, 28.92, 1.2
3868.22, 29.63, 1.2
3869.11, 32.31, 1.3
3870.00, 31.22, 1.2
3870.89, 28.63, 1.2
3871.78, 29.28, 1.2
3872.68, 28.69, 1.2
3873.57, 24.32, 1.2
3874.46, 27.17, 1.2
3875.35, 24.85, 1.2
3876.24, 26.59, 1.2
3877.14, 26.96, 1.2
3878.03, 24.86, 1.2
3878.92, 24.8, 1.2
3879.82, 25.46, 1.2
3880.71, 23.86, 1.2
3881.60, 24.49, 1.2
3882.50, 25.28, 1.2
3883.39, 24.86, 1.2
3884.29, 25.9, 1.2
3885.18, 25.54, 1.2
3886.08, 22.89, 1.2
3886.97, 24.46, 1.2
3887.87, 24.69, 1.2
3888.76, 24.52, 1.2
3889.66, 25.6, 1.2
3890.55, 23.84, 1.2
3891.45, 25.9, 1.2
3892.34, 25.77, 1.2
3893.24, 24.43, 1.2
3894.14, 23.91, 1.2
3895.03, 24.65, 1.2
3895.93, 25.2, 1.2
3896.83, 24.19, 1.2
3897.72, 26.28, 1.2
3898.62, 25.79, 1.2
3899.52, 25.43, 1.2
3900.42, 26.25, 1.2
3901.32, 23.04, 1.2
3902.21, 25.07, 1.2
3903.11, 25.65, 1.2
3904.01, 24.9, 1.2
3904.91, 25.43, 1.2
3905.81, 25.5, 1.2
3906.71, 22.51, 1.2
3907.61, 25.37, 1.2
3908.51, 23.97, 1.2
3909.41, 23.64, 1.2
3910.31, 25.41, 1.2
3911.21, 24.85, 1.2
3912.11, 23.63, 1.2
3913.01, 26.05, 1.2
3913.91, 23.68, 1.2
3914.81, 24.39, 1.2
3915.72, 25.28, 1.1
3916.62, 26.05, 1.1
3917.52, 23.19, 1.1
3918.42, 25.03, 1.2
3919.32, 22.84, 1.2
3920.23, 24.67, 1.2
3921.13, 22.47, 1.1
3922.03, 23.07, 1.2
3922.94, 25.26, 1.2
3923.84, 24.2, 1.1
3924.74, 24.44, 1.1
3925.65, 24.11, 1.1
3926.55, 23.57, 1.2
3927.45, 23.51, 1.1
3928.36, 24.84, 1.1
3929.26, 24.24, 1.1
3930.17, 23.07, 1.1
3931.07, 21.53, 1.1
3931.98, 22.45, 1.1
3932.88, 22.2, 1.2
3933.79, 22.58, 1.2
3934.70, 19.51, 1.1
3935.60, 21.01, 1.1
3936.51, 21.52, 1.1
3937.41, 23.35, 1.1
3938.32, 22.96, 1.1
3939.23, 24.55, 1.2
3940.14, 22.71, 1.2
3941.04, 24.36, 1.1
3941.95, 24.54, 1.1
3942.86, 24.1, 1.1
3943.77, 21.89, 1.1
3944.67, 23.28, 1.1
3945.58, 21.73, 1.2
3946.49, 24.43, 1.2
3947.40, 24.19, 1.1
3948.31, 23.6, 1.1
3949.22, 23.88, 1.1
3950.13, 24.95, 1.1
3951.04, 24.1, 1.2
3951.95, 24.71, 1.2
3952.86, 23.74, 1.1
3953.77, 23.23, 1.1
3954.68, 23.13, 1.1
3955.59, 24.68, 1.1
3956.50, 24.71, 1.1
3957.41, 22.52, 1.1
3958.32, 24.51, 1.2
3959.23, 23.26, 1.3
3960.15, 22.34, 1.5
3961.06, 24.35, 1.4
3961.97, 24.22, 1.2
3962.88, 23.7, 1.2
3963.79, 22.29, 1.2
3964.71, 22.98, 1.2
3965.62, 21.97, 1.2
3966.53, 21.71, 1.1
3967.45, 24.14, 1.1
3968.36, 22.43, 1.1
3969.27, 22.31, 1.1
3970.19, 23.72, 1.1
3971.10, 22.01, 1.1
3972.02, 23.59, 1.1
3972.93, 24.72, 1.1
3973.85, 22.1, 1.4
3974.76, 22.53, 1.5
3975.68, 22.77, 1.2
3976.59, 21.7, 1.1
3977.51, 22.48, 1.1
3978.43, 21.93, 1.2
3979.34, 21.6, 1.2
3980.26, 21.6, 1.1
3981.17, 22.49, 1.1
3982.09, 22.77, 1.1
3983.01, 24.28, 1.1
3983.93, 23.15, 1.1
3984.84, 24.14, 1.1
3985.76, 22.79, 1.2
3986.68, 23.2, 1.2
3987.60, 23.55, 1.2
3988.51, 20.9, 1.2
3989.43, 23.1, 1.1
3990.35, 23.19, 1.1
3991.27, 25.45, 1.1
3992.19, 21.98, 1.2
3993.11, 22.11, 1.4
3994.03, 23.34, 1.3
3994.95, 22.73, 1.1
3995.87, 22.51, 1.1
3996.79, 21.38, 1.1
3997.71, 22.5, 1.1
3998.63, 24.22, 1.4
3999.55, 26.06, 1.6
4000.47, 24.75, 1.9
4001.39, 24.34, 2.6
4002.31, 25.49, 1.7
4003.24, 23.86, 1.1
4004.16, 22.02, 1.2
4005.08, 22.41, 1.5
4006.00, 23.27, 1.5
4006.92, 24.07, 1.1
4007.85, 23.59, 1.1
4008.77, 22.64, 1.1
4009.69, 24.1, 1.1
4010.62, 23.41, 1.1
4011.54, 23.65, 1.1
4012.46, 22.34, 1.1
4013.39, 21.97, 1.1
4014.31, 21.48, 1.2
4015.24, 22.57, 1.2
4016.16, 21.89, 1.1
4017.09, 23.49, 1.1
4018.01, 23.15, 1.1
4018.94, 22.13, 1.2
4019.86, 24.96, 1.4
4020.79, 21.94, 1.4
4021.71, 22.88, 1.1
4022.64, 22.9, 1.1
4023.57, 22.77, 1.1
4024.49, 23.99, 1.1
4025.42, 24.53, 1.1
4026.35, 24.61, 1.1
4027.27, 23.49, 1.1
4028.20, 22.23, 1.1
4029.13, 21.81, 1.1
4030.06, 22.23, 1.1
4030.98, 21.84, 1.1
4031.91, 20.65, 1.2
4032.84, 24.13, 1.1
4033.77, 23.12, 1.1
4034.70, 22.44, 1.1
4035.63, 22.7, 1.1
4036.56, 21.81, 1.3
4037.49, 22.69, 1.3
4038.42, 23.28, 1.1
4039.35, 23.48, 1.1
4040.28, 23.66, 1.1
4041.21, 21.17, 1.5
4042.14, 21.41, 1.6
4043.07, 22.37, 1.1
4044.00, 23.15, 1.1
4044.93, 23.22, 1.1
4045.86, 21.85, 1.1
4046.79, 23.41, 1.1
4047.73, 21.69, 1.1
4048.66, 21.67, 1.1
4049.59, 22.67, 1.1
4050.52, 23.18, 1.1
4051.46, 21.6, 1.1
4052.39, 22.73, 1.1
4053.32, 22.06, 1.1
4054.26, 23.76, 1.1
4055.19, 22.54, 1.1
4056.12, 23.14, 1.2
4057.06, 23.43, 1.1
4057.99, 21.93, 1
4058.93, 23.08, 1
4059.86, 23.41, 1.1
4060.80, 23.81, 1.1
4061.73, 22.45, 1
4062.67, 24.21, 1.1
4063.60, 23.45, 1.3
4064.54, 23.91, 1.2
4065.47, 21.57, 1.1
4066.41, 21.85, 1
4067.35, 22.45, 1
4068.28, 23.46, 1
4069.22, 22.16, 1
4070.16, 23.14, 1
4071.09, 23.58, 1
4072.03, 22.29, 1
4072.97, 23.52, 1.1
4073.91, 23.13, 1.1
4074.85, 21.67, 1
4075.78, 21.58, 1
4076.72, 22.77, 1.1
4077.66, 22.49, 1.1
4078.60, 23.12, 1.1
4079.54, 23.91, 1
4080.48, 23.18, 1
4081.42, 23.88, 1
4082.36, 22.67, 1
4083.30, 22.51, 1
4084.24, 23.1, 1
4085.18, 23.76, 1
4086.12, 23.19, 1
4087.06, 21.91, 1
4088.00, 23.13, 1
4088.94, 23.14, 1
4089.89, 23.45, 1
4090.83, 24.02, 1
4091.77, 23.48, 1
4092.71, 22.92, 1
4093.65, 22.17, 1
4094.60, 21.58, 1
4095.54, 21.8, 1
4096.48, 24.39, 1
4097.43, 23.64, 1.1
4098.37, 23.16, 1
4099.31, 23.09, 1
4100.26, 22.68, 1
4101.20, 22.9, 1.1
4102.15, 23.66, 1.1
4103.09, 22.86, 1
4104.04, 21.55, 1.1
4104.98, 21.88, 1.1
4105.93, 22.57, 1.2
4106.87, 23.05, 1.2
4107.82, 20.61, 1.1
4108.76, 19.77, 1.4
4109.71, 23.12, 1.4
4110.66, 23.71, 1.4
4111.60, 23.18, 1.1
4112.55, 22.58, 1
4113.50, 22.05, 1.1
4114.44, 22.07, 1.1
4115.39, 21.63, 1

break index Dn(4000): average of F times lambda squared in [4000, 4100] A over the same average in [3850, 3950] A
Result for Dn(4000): 1.0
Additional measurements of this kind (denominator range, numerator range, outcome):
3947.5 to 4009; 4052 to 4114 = 1.03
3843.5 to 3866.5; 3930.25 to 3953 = 0.96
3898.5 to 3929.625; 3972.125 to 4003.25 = 0.98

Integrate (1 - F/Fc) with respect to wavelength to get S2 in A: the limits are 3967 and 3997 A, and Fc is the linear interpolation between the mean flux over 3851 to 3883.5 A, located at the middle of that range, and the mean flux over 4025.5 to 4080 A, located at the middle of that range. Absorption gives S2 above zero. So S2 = 1.6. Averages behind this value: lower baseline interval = 26.4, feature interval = 22.8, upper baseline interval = 22.7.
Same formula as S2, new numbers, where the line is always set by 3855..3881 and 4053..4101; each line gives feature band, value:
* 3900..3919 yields 1.0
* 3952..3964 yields 0.7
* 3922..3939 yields 1.8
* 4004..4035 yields 1.4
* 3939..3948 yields 0.7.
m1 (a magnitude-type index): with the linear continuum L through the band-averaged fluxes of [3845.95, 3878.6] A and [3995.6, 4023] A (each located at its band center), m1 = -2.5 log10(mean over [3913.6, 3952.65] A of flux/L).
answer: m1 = 0.06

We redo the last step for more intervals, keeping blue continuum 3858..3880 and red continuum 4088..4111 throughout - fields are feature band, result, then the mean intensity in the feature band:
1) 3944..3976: 0.09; 23.4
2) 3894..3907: 0.07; 25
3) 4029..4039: 0.07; 22.5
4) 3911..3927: 0.09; 24.3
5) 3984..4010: 0.06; 23.3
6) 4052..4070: 0.03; 22.9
